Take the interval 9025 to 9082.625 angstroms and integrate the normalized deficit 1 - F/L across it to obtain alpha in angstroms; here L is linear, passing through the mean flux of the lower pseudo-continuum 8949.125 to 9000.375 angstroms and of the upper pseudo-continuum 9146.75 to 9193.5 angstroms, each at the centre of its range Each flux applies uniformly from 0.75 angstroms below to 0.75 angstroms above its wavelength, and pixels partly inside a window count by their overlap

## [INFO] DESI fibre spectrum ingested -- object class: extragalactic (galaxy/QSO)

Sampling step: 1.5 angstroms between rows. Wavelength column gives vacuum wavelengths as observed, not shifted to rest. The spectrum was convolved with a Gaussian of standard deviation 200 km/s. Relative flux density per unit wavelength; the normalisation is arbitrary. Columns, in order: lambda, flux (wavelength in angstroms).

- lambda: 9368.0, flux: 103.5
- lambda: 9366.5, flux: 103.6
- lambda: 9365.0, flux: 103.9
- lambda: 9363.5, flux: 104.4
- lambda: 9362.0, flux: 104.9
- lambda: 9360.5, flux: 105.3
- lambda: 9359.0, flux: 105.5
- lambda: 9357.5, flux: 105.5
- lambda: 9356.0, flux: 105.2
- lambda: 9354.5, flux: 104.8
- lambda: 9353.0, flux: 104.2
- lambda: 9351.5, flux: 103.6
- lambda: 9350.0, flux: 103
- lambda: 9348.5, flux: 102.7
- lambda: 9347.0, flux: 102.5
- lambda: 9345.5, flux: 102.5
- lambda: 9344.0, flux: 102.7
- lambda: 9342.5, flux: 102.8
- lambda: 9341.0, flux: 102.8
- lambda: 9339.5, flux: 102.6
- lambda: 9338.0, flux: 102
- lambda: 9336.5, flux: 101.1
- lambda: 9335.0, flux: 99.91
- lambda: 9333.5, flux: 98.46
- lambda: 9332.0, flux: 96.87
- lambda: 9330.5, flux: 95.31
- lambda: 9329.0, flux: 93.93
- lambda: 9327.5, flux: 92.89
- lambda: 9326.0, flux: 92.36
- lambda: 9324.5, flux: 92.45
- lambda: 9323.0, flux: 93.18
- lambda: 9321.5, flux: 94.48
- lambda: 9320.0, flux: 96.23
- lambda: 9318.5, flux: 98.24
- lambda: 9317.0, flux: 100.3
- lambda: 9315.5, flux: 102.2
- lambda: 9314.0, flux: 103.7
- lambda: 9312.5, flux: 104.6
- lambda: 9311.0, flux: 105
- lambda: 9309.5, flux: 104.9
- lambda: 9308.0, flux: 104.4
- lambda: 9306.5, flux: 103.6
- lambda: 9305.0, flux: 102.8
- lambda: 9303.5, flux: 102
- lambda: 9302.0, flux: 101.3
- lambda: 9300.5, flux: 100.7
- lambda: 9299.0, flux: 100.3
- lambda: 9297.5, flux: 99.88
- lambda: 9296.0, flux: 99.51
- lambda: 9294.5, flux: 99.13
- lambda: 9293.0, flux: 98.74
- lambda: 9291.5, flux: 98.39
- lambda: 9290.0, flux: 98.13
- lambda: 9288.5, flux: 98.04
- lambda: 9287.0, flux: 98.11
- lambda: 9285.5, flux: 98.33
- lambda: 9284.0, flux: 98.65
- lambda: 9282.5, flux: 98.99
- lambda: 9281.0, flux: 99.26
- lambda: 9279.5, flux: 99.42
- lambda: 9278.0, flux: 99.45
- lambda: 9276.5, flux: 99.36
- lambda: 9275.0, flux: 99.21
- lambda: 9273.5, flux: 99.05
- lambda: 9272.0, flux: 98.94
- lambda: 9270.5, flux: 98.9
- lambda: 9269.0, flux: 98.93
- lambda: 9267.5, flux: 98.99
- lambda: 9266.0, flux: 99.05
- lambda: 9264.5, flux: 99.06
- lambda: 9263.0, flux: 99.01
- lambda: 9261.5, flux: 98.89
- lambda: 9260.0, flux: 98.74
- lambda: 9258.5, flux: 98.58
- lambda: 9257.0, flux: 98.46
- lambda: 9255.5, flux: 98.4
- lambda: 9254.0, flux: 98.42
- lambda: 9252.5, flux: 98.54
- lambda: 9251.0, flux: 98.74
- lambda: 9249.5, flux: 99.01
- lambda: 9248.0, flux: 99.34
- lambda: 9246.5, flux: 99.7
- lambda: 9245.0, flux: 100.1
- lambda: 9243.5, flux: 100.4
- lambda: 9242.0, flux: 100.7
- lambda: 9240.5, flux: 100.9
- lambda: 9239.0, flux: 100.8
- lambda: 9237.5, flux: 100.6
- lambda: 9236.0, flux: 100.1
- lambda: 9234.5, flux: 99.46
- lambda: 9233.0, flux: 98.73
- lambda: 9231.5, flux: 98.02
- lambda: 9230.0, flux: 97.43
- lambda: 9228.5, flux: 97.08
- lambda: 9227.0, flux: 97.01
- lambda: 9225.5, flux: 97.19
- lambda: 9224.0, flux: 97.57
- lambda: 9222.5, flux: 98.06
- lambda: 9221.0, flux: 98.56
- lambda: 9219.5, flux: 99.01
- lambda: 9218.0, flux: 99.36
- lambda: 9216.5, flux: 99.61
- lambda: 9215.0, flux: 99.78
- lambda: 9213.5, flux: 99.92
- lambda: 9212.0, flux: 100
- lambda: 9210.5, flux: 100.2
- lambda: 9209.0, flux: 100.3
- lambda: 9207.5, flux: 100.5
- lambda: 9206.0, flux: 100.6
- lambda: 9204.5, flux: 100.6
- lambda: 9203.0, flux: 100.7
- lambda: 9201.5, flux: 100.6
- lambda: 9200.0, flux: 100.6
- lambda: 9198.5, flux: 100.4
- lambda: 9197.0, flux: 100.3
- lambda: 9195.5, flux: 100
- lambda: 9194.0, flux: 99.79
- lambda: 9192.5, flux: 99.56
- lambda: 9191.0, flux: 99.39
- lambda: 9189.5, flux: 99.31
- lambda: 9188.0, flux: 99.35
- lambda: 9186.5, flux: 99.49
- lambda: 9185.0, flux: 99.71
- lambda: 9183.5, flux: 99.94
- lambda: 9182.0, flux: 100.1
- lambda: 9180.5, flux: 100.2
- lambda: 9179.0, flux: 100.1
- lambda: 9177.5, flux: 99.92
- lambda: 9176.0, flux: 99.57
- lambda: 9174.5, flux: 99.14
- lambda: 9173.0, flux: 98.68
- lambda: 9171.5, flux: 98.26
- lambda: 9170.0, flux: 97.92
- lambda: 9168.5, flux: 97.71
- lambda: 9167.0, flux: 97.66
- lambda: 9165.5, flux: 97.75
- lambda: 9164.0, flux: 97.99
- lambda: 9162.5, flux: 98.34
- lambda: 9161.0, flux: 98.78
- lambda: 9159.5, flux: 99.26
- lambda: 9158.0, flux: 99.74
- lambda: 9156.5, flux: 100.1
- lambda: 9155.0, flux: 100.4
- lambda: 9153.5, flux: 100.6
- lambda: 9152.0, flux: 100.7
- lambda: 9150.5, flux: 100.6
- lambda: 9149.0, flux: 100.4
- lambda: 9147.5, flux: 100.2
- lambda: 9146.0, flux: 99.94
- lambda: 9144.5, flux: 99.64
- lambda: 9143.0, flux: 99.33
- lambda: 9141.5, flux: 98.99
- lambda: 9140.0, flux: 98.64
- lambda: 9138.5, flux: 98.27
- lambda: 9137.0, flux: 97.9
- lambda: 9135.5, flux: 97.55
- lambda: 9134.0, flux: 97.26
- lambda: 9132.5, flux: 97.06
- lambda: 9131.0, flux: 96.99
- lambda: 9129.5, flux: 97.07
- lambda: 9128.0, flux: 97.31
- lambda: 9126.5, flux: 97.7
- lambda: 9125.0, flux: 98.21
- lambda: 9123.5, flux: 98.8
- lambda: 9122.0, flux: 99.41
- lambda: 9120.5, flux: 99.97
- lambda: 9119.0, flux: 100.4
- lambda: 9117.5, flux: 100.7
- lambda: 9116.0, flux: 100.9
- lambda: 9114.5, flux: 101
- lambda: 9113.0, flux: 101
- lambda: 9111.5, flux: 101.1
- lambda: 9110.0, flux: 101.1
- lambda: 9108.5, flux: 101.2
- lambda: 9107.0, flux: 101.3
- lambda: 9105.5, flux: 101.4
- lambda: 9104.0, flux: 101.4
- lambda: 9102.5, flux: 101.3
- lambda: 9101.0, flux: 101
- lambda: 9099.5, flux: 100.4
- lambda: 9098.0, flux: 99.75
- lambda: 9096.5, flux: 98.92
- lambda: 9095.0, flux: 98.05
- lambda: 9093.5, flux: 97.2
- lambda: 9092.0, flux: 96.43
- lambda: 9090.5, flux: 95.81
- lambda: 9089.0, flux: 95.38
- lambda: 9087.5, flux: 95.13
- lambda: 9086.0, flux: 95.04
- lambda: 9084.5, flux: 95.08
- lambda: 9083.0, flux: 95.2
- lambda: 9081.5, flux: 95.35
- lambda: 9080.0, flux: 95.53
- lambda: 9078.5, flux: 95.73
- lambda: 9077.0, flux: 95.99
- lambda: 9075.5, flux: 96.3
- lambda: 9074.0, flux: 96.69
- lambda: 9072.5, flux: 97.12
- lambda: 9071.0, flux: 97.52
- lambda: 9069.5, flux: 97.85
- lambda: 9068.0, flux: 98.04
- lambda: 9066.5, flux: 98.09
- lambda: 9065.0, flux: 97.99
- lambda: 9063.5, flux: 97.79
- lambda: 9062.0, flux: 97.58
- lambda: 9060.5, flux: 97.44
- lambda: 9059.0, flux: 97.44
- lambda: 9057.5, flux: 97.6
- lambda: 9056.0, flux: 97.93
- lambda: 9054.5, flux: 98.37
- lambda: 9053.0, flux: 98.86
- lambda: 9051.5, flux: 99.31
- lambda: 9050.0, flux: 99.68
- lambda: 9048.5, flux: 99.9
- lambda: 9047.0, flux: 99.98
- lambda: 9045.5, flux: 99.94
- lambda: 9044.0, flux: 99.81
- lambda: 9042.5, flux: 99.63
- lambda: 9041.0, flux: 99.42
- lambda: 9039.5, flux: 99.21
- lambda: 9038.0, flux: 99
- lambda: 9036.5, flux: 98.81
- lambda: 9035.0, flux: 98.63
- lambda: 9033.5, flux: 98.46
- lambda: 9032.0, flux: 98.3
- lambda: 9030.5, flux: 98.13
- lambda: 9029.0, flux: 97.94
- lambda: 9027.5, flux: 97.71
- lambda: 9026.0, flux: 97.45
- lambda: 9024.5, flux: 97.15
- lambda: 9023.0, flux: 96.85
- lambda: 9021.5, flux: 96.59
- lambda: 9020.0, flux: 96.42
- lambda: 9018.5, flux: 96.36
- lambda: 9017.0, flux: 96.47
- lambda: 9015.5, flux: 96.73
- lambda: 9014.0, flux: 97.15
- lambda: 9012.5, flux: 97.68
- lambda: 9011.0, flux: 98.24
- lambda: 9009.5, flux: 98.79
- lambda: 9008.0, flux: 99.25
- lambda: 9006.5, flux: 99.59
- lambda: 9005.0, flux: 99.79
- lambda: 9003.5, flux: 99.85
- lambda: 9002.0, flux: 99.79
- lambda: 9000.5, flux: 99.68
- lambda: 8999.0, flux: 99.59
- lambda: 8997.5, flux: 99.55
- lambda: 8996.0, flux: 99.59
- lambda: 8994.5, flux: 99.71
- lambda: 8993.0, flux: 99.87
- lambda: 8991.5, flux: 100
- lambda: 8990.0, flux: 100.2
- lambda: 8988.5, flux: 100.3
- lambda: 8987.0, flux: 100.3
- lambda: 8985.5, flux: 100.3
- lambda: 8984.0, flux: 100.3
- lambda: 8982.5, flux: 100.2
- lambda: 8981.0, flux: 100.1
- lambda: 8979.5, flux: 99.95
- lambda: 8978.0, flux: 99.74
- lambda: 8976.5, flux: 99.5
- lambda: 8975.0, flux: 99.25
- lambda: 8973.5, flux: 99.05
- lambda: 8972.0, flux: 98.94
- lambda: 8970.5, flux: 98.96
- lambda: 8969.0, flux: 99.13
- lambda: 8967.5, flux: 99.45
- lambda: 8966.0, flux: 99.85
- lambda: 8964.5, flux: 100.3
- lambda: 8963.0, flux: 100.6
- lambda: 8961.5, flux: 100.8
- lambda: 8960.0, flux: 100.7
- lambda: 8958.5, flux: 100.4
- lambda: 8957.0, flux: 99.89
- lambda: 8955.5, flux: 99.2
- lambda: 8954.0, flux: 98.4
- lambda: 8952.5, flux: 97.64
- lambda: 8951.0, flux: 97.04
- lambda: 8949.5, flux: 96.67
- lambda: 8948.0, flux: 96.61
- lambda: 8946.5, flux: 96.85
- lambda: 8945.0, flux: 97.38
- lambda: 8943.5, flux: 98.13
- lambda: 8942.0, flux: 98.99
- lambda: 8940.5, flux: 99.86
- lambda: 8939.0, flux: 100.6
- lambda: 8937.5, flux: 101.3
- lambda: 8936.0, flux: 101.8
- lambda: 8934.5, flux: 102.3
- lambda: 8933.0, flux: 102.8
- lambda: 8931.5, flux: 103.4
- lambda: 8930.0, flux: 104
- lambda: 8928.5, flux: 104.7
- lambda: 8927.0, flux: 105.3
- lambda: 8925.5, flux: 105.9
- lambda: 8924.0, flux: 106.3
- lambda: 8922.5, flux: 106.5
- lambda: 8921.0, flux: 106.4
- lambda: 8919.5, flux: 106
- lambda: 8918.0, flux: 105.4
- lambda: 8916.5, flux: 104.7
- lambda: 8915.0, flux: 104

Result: 0.8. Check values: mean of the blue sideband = 99.6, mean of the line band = 98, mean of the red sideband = 99.4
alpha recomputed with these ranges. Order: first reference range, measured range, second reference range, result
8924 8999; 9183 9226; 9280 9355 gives 0.17 angstroms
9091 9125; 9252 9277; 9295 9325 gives 0.39 angstroms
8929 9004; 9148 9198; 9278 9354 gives 0.23 angstroms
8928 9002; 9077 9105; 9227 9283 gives 0.61 angstroms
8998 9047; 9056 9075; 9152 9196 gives 0.21 angstroms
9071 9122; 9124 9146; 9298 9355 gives 0.16 angstroms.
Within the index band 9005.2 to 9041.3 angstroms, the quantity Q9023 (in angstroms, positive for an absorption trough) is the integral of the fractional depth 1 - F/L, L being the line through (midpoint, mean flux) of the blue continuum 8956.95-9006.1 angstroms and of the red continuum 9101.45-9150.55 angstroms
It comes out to 0.7 angstroms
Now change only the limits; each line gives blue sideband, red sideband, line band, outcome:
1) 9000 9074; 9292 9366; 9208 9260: 0.52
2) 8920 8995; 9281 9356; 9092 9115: 0.02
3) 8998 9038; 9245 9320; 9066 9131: 0.23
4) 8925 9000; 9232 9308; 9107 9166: 0.26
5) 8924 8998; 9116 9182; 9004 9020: 0.30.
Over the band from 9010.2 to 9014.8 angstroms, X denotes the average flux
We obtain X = 97.7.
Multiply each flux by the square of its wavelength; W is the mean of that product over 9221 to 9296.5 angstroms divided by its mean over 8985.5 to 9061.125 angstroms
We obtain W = 1.06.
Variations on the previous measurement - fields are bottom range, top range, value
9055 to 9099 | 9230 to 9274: 1.06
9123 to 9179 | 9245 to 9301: 1.03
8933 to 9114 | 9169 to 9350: 1.06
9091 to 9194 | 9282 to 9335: 1.03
